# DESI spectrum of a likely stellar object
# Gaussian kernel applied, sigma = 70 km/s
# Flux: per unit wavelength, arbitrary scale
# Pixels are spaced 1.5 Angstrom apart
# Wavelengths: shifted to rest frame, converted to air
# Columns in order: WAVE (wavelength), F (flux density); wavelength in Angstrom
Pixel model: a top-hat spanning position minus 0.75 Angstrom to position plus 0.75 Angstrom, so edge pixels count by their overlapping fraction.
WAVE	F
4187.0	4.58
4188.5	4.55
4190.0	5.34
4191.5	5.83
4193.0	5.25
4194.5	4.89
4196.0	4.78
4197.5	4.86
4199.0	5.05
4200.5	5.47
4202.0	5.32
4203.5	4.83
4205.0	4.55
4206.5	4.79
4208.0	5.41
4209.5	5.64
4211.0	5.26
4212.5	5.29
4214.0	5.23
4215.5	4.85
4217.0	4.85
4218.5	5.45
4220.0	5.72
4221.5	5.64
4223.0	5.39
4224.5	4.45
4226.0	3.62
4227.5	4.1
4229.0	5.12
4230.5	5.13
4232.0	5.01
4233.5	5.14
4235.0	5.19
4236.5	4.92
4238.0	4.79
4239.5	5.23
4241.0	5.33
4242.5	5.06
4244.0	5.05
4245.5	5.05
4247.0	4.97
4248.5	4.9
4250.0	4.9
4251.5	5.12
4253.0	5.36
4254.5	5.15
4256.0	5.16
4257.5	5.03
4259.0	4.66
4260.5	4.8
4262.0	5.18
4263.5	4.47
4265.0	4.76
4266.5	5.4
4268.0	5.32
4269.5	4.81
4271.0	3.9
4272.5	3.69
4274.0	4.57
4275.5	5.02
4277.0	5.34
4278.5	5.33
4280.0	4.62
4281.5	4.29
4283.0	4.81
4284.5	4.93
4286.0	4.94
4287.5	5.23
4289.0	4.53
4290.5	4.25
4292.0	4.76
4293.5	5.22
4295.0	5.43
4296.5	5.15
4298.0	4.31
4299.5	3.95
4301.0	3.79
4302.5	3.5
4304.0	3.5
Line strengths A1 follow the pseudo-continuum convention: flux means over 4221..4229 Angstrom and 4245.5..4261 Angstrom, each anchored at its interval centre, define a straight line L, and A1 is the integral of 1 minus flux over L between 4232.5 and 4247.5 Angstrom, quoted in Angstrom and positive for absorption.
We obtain -0.7 Angstrom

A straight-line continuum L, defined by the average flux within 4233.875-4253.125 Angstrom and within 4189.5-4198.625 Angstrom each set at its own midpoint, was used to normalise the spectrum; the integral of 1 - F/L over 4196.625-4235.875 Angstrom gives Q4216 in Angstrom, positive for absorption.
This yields 0.44 Angstrom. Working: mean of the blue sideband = 5.15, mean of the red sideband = 5.06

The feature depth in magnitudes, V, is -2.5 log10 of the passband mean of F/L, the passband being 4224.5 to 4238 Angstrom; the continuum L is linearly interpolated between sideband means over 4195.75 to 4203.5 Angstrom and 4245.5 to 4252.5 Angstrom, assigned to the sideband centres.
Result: 0.059 mag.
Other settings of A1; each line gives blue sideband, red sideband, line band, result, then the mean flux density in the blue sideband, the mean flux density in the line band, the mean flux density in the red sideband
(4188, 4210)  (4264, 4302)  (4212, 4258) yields -0.9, 5.1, 5.04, 4.72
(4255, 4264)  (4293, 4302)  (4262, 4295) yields -0.3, 4.9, 4.8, 4.59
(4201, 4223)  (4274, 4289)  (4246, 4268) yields 0.1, 5.21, 5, 4.91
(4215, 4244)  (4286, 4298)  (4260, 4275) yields 0.7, 5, 4.69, 4.9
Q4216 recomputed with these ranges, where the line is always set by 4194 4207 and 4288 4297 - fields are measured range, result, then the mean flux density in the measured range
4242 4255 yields -0.4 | 5.06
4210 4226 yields -0.7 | 5.14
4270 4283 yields 0.8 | 4.61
